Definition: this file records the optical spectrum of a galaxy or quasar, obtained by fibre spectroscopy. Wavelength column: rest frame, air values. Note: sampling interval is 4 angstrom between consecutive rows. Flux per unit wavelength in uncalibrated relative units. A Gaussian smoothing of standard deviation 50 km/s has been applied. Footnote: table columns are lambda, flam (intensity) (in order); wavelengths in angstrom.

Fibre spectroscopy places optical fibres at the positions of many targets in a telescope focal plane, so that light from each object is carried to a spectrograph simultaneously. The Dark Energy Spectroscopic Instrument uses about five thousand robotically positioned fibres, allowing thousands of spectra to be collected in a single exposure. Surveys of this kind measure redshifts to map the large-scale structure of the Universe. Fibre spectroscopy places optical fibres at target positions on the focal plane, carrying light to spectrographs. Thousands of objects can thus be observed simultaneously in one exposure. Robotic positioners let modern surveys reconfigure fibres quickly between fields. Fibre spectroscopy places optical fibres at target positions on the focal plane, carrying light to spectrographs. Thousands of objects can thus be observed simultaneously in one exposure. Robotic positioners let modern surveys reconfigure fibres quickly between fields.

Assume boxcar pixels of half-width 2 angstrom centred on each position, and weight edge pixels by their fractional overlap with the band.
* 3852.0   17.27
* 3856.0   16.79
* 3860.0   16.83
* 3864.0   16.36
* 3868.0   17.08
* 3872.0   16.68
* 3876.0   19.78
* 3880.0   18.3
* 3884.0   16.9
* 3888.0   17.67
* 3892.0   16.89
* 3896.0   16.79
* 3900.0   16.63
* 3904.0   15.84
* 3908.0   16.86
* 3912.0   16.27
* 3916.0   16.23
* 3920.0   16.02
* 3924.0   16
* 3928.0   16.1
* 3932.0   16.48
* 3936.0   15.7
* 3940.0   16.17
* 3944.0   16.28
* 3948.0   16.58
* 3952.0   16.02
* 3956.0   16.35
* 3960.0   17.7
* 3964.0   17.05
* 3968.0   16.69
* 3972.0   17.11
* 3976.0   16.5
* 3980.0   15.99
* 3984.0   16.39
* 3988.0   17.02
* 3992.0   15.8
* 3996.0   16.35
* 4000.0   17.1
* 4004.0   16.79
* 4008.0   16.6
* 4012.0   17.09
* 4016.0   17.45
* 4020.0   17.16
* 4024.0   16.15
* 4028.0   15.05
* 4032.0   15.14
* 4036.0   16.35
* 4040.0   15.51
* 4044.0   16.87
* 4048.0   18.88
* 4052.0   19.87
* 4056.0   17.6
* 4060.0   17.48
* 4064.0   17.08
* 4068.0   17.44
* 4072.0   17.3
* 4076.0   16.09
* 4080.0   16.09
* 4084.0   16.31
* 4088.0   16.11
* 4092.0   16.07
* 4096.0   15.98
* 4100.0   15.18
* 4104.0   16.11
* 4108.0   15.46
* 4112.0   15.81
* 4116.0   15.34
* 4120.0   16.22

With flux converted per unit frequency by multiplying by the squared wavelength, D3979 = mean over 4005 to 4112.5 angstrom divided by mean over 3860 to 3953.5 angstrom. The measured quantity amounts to 1.07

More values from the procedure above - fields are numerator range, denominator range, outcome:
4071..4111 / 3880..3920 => 1.05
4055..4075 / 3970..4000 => 1.09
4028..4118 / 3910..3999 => 1.07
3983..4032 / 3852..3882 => 1.02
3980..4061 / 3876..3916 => 1.05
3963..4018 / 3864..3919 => 1.03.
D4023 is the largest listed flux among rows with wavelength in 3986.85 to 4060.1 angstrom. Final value 19.87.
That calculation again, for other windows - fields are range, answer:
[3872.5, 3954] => 19.78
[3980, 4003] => 17.1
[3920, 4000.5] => 17.7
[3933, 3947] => 16.28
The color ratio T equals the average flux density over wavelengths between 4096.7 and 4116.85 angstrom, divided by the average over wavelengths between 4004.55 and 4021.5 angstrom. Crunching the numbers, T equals 0.9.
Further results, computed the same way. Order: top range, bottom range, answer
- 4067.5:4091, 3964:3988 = 0.99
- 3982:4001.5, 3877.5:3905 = 0.97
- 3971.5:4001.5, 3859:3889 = 0.94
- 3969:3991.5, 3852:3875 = 0.98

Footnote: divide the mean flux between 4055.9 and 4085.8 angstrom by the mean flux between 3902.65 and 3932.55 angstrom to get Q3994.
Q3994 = 1.0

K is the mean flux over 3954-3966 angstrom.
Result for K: 17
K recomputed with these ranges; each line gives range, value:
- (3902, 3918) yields 16.3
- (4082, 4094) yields 16.2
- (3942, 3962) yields 16.6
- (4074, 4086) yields 16.2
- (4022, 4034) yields 15.4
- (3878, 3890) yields 17.6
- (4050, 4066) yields 18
